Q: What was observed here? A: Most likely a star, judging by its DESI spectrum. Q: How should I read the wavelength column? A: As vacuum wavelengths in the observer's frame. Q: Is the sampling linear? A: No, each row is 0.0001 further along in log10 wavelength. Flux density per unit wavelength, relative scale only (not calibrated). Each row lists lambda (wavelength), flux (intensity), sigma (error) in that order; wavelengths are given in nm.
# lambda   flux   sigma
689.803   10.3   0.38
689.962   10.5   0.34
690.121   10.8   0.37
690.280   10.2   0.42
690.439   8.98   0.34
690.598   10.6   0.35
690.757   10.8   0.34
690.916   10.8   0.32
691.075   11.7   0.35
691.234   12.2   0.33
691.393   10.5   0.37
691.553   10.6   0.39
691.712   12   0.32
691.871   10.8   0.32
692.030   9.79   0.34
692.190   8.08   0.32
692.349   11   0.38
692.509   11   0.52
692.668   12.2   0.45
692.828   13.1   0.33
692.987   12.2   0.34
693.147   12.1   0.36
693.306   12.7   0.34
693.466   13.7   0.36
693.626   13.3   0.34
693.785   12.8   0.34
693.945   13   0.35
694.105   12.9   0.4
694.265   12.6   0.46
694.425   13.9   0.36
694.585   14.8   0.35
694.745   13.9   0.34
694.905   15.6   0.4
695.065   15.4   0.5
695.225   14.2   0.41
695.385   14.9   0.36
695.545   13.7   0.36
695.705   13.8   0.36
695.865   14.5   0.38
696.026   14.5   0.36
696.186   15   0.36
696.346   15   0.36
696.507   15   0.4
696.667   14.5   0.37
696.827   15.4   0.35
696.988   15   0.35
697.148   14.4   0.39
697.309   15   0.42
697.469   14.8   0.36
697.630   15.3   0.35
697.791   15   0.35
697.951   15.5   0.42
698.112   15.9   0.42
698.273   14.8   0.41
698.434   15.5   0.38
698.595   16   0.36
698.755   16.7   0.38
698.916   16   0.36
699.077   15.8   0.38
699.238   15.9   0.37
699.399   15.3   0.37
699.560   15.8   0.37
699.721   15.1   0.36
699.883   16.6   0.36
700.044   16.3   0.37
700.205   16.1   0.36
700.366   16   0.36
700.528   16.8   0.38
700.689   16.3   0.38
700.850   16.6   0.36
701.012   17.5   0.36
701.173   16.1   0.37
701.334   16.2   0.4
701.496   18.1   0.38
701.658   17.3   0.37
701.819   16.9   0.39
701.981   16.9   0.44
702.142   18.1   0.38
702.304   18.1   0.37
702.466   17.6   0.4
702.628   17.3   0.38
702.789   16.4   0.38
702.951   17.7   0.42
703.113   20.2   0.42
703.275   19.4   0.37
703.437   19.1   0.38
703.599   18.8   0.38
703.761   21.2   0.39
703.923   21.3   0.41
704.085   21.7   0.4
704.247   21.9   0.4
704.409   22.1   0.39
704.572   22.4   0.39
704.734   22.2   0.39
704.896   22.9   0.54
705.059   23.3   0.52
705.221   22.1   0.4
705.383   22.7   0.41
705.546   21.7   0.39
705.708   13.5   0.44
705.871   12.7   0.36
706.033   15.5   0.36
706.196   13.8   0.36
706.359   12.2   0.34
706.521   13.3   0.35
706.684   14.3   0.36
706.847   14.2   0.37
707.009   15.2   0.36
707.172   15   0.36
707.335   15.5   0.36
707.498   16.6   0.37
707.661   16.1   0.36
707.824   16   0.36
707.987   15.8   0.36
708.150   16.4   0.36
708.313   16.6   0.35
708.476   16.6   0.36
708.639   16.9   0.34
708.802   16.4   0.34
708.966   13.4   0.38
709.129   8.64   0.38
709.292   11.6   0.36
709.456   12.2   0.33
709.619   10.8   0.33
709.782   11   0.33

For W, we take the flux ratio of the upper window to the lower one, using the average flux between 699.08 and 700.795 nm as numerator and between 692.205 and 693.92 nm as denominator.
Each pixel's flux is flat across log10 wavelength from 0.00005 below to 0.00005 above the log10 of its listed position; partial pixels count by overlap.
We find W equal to 1.3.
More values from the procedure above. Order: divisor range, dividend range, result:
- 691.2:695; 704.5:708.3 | 1.39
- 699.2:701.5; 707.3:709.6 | 0.91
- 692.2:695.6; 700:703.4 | 1.31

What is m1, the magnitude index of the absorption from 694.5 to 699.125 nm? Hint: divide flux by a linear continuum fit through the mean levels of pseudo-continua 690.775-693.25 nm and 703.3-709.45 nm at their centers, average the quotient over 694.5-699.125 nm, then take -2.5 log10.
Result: -0.14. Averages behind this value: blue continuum 11.2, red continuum 17.2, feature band 15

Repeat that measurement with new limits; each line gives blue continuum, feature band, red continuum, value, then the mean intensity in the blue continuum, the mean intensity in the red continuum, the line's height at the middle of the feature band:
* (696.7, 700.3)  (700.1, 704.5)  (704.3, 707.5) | -0.098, 15.5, 17.6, 16.6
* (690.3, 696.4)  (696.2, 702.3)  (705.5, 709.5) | -0.182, 12.6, 14.8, 13.5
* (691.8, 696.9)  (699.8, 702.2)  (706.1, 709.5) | -0.199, 13.3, 14.6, 14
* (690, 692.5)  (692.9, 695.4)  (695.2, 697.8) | -0.058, 10.6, 14.7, 12.9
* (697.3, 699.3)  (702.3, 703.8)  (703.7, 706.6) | -0.024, 15.6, 19.2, 18.1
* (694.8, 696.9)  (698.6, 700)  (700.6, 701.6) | 0.012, 14.7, 16.8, 16.1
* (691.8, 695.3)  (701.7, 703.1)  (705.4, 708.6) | -0.203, 12.7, 15.5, 14.5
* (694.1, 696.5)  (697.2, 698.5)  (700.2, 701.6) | 0.016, 14.4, 16.7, 15.4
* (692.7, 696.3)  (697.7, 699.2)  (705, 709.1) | -0.087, 13.7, 16.1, 14.5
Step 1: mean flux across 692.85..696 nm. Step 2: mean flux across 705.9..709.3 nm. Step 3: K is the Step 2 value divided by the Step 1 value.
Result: 1.08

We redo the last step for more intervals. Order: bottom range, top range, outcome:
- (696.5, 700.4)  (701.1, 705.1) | 1.24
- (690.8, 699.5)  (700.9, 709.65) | 1.25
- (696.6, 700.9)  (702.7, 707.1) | 1.19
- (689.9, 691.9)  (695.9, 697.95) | 1.38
